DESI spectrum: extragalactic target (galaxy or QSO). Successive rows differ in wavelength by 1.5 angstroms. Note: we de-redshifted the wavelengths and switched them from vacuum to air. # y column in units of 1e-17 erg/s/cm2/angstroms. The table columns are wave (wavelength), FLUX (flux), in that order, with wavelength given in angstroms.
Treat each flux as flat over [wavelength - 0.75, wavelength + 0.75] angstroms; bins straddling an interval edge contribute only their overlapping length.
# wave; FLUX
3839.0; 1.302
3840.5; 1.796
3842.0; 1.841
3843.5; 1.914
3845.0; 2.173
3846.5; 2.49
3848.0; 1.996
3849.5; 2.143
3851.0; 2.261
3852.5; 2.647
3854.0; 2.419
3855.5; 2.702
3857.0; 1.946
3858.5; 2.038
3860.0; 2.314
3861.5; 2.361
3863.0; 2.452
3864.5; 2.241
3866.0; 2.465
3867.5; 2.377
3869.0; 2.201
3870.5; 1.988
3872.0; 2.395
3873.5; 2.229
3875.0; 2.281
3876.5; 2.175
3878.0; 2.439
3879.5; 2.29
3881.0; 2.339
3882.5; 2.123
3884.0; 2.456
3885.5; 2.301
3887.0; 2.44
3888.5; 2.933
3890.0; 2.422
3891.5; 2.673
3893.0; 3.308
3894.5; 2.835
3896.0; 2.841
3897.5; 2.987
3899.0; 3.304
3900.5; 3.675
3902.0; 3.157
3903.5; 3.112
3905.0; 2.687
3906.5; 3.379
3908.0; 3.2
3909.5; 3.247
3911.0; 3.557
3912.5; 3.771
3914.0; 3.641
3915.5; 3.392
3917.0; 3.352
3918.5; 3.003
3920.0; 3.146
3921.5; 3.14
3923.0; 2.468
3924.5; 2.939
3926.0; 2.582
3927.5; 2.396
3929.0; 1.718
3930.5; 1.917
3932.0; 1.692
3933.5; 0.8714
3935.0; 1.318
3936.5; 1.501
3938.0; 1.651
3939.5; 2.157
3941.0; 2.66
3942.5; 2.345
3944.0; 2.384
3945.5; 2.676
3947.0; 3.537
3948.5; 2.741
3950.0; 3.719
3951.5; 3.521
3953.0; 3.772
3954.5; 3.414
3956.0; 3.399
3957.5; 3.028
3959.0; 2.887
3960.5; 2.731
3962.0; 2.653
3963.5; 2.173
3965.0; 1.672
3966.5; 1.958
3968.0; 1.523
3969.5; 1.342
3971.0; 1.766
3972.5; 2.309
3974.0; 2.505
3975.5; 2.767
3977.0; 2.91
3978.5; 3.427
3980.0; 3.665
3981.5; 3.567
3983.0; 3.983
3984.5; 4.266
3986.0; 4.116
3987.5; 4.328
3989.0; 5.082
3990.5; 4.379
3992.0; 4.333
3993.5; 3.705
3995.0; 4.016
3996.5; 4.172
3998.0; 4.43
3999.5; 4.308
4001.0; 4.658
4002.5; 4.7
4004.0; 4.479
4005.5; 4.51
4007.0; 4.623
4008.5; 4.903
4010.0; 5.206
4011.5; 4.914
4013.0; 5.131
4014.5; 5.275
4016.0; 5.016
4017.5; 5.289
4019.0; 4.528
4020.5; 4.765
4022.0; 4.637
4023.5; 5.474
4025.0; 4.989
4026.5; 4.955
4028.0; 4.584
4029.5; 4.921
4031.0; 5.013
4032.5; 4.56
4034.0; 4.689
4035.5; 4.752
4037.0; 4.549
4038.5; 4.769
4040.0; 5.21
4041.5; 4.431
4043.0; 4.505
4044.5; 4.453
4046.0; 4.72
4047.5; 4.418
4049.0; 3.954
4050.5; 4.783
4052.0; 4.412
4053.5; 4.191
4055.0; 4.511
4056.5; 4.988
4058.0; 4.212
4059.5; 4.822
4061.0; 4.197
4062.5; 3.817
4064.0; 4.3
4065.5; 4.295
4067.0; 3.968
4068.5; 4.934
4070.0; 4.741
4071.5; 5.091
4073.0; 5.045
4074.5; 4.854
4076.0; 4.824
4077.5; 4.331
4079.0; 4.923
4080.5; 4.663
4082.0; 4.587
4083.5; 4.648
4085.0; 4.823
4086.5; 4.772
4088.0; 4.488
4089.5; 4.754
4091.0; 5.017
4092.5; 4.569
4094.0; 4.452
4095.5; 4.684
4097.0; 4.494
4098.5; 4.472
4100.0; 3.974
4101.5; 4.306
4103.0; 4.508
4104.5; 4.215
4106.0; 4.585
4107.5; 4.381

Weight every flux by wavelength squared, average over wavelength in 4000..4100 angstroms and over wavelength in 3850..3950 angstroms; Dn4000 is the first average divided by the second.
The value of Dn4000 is 1.9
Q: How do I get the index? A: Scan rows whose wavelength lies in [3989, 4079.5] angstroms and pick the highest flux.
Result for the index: 5.474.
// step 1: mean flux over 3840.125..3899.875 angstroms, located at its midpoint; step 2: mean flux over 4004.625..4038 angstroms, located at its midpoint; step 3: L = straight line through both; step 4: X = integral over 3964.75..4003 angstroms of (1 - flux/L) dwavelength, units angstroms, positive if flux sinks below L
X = 7.40 angstroms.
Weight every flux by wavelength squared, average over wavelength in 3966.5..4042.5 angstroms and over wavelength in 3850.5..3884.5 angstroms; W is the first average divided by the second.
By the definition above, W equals 1.97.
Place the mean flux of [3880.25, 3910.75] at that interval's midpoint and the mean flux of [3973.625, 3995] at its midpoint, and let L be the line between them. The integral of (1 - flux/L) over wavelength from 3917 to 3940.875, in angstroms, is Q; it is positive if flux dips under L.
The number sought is 7.4 angstroms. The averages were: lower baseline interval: 2.88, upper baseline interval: 3.82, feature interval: 2.22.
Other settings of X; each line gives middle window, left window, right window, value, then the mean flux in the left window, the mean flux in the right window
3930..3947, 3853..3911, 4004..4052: 7.2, 2.61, 4.78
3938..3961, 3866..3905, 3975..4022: 4.2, 2.61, 4.38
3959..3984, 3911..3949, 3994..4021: 7.7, 2.54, 4.71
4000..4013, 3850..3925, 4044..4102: -2.9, 2.72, 4.55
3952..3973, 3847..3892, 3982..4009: 7.3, 2.33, 4.38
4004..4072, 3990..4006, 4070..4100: -2.9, 4.33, 4.69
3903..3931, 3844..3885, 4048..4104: -1.5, 2.29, 4.55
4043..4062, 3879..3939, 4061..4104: -1.0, 2.69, 4.57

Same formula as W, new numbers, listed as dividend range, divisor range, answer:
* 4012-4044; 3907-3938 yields 1.95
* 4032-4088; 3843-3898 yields 2.11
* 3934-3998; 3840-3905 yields 1.29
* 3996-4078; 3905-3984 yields 1.80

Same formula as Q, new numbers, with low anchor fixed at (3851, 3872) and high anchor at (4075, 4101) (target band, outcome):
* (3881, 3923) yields -4.3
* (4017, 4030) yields -3.1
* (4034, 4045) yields -1.5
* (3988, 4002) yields -2.6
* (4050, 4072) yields -0.7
